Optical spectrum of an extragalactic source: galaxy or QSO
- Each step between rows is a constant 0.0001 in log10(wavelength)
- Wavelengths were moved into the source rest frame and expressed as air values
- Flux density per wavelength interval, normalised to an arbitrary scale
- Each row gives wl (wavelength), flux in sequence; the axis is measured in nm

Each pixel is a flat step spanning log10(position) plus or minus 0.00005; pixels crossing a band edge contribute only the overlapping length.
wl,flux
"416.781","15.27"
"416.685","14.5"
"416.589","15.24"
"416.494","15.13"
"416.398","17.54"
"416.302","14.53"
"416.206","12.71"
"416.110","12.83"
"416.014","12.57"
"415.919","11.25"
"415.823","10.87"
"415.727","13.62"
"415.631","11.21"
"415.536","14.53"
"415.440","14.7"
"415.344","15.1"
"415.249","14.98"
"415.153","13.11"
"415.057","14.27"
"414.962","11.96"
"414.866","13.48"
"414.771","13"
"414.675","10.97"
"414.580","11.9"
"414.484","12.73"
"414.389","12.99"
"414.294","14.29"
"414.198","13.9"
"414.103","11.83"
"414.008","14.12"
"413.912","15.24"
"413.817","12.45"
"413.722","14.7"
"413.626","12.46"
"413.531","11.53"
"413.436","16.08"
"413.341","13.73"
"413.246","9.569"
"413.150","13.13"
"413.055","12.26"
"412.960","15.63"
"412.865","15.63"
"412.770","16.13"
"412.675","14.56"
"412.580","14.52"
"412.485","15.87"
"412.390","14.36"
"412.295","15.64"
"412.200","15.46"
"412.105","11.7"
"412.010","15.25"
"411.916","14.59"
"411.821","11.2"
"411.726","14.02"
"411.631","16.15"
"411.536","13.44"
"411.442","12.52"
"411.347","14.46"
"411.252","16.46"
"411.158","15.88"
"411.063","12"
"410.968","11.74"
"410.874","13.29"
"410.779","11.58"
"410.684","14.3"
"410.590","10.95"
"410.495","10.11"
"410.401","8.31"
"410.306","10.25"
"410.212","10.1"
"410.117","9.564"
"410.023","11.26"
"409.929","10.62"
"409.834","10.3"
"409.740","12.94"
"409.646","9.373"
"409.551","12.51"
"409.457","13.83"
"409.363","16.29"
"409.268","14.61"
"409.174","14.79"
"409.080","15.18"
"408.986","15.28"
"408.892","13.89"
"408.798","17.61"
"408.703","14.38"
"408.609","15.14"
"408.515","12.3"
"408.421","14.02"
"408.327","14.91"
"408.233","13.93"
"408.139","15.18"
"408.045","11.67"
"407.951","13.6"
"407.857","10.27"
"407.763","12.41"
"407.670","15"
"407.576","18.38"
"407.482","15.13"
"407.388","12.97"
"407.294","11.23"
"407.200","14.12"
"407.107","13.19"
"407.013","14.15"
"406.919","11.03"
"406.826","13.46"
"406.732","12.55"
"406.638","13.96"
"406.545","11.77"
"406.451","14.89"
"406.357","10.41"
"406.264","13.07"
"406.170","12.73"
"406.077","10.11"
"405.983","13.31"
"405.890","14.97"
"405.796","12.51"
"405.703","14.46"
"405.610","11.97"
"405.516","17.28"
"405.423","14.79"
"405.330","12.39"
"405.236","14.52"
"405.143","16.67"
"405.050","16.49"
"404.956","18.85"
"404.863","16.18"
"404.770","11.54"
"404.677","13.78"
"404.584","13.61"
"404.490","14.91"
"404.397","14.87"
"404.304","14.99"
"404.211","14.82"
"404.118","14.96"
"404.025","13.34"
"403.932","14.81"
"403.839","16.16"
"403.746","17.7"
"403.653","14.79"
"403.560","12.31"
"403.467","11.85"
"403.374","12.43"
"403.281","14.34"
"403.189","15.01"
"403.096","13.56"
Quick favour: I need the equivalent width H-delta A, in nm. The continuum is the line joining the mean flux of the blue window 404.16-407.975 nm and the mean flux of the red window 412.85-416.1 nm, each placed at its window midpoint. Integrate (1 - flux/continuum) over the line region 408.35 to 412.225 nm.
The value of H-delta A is 0.12 nm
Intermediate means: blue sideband 13.8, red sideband 13.2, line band 13.1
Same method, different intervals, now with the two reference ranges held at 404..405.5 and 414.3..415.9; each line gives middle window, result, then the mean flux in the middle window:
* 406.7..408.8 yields 0.096 nm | 13.7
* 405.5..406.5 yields 0.105 nm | 13.1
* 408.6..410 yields 0.039 nm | 13.7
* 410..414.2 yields 0.090 nm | 13.3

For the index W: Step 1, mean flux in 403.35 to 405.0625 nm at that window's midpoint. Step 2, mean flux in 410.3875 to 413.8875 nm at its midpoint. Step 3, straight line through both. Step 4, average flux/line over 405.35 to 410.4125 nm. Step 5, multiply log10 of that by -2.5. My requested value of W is 0.076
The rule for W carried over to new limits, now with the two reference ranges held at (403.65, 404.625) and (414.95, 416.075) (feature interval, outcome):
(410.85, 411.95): 0.004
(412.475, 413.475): -0.046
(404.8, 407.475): 0.075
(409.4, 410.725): 0.262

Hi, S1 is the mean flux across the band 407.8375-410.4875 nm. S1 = 12.9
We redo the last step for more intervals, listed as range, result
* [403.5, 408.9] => 14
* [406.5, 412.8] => 13.4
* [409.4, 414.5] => 13.1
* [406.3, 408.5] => 13.4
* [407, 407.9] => 13.7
